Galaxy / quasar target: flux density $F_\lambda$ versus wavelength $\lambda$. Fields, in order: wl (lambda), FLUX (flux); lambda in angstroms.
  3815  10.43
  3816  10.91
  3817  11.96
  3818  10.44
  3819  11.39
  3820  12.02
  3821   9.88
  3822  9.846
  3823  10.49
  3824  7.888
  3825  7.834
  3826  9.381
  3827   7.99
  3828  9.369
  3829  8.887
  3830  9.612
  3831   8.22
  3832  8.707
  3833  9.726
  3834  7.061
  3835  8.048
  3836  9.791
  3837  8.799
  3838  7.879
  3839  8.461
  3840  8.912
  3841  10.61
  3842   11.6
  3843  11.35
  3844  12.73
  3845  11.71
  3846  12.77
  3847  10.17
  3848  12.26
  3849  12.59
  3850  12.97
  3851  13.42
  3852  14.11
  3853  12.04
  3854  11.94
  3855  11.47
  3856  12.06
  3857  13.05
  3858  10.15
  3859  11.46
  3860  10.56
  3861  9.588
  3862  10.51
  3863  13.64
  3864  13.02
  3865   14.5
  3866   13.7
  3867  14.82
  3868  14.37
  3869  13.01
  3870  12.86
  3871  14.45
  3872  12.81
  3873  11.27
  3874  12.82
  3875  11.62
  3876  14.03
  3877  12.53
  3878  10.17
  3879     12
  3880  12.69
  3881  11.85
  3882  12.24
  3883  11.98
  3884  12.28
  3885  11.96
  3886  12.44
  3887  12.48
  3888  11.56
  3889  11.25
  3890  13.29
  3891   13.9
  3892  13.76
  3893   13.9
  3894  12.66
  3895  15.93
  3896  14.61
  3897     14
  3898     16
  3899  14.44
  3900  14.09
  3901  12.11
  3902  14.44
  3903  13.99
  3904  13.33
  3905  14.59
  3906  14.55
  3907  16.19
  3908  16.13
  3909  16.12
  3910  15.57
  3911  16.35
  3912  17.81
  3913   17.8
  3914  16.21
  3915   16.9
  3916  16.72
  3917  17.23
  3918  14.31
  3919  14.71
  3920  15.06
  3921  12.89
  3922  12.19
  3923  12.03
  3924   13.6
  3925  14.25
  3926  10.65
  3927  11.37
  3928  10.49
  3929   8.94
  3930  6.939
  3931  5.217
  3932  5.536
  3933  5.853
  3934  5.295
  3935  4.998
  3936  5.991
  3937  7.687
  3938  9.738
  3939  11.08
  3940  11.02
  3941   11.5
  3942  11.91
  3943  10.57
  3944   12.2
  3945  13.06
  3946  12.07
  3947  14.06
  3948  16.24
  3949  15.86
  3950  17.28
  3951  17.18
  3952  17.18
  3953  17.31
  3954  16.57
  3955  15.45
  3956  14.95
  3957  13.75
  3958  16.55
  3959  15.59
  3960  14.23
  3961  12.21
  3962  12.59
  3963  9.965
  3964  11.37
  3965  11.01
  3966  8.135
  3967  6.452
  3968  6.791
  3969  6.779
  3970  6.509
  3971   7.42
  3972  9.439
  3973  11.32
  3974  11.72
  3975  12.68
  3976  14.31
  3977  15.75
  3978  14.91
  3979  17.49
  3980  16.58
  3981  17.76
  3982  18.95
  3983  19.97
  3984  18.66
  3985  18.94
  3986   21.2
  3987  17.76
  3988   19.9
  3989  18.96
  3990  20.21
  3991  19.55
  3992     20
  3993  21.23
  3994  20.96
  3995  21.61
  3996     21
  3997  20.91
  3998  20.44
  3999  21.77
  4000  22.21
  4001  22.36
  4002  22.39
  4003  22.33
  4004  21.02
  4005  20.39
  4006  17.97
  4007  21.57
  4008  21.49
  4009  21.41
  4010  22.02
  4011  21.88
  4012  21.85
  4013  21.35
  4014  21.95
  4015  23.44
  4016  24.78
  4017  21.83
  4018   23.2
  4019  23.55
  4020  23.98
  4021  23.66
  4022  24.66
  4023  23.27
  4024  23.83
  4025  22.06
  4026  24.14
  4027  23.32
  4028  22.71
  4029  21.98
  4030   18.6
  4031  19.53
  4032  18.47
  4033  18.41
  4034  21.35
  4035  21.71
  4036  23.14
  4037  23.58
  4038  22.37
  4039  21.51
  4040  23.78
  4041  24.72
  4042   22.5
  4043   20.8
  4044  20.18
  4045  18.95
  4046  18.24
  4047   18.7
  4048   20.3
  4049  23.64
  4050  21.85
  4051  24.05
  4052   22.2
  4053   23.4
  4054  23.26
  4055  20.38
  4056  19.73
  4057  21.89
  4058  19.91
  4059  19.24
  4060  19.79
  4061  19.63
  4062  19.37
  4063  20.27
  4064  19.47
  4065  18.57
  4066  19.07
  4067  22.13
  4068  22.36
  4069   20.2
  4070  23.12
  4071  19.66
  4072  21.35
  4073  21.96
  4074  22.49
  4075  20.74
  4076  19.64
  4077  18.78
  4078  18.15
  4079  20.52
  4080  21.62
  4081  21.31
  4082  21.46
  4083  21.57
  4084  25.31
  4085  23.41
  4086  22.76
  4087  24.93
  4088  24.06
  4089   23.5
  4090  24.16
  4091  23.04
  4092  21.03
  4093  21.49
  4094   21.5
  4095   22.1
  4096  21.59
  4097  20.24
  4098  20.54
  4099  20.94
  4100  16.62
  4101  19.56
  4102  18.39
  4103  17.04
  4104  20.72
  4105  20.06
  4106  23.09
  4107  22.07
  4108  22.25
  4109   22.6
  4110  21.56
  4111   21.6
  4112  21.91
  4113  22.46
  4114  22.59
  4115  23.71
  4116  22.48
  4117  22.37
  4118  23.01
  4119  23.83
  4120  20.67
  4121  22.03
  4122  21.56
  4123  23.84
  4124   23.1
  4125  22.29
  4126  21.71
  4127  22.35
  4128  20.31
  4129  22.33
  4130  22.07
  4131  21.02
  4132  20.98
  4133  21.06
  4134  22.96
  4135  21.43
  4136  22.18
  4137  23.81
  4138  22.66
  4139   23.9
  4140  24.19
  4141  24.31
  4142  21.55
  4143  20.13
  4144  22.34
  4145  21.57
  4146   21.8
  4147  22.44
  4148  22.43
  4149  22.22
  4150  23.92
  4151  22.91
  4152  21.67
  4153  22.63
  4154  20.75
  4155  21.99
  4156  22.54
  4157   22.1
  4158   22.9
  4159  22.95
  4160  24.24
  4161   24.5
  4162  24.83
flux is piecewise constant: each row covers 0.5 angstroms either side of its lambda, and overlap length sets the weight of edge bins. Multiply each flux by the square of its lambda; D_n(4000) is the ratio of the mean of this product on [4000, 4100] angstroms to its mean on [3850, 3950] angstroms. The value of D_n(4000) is 1.84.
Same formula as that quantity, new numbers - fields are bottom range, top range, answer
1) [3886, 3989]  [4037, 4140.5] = 1.74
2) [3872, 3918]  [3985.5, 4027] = 1.65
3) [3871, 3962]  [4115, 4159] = 1.90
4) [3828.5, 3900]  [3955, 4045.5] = 1.68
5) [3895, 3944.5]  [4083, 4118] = 1.90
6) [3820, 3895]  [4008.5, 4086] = 2.07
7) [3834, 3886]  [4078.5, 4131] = 2.09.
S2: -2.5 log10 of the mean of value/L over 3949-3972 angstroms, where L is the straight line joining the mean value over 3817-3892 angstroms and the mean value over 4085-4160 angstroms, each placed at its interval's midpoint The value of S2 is 0.232 mag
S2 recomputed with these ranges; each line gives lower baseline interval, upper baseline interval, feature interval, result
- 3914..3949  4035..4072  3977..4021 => -0.226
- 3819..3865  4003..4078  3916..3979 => 0.347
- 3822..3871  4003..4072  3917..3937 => 0.448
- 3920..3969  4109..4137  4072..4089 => -0.114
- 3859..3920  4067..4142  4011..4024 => -0.239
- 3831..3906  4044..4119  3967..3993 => 0.118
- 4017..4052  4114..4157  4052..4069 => 0.076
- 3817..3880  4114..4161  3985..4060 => -0.200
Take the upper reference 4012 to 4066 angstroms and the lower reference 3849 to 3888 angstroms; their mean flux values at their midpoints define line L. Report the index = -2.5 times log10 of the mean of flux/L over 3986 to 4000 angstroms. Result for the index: -0.07 mag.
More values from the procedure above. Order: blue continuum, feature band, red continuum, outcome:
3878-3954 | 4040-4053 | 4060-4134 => -0.13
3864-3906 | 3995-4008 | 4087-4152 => -0.21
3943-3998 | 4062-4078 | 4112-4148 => -0.05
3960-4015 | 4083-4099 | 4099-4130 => -0.09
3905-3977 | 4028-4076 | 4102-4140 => -0.15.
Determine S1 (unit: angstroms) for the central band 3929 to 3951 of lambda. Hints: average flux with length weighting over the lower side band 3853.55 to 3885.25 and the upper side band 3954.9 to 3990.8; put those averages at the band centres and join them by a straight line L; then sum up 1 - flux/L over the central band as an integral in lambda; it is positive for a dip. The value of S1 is 5.3 angstroms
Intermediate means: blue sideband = 12.4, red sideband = 14.1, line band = 10.3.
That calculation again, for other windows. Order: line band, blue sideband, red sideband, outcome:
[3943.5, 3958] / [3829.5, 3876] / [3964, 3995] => -1.0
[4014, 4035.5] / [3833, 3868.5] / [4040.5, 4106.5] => -3.8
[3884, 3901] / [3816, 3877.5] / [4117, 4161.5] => -0.7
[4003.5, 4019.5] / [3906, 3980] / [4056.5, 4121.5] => -5.0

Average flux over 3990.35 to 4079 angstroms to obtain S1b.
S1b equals 21.4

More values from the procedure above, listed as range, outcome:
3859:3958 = 13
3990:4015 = 21.3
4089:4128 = 21.6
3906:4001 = 14.2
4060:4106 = 21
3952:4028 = 18.1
